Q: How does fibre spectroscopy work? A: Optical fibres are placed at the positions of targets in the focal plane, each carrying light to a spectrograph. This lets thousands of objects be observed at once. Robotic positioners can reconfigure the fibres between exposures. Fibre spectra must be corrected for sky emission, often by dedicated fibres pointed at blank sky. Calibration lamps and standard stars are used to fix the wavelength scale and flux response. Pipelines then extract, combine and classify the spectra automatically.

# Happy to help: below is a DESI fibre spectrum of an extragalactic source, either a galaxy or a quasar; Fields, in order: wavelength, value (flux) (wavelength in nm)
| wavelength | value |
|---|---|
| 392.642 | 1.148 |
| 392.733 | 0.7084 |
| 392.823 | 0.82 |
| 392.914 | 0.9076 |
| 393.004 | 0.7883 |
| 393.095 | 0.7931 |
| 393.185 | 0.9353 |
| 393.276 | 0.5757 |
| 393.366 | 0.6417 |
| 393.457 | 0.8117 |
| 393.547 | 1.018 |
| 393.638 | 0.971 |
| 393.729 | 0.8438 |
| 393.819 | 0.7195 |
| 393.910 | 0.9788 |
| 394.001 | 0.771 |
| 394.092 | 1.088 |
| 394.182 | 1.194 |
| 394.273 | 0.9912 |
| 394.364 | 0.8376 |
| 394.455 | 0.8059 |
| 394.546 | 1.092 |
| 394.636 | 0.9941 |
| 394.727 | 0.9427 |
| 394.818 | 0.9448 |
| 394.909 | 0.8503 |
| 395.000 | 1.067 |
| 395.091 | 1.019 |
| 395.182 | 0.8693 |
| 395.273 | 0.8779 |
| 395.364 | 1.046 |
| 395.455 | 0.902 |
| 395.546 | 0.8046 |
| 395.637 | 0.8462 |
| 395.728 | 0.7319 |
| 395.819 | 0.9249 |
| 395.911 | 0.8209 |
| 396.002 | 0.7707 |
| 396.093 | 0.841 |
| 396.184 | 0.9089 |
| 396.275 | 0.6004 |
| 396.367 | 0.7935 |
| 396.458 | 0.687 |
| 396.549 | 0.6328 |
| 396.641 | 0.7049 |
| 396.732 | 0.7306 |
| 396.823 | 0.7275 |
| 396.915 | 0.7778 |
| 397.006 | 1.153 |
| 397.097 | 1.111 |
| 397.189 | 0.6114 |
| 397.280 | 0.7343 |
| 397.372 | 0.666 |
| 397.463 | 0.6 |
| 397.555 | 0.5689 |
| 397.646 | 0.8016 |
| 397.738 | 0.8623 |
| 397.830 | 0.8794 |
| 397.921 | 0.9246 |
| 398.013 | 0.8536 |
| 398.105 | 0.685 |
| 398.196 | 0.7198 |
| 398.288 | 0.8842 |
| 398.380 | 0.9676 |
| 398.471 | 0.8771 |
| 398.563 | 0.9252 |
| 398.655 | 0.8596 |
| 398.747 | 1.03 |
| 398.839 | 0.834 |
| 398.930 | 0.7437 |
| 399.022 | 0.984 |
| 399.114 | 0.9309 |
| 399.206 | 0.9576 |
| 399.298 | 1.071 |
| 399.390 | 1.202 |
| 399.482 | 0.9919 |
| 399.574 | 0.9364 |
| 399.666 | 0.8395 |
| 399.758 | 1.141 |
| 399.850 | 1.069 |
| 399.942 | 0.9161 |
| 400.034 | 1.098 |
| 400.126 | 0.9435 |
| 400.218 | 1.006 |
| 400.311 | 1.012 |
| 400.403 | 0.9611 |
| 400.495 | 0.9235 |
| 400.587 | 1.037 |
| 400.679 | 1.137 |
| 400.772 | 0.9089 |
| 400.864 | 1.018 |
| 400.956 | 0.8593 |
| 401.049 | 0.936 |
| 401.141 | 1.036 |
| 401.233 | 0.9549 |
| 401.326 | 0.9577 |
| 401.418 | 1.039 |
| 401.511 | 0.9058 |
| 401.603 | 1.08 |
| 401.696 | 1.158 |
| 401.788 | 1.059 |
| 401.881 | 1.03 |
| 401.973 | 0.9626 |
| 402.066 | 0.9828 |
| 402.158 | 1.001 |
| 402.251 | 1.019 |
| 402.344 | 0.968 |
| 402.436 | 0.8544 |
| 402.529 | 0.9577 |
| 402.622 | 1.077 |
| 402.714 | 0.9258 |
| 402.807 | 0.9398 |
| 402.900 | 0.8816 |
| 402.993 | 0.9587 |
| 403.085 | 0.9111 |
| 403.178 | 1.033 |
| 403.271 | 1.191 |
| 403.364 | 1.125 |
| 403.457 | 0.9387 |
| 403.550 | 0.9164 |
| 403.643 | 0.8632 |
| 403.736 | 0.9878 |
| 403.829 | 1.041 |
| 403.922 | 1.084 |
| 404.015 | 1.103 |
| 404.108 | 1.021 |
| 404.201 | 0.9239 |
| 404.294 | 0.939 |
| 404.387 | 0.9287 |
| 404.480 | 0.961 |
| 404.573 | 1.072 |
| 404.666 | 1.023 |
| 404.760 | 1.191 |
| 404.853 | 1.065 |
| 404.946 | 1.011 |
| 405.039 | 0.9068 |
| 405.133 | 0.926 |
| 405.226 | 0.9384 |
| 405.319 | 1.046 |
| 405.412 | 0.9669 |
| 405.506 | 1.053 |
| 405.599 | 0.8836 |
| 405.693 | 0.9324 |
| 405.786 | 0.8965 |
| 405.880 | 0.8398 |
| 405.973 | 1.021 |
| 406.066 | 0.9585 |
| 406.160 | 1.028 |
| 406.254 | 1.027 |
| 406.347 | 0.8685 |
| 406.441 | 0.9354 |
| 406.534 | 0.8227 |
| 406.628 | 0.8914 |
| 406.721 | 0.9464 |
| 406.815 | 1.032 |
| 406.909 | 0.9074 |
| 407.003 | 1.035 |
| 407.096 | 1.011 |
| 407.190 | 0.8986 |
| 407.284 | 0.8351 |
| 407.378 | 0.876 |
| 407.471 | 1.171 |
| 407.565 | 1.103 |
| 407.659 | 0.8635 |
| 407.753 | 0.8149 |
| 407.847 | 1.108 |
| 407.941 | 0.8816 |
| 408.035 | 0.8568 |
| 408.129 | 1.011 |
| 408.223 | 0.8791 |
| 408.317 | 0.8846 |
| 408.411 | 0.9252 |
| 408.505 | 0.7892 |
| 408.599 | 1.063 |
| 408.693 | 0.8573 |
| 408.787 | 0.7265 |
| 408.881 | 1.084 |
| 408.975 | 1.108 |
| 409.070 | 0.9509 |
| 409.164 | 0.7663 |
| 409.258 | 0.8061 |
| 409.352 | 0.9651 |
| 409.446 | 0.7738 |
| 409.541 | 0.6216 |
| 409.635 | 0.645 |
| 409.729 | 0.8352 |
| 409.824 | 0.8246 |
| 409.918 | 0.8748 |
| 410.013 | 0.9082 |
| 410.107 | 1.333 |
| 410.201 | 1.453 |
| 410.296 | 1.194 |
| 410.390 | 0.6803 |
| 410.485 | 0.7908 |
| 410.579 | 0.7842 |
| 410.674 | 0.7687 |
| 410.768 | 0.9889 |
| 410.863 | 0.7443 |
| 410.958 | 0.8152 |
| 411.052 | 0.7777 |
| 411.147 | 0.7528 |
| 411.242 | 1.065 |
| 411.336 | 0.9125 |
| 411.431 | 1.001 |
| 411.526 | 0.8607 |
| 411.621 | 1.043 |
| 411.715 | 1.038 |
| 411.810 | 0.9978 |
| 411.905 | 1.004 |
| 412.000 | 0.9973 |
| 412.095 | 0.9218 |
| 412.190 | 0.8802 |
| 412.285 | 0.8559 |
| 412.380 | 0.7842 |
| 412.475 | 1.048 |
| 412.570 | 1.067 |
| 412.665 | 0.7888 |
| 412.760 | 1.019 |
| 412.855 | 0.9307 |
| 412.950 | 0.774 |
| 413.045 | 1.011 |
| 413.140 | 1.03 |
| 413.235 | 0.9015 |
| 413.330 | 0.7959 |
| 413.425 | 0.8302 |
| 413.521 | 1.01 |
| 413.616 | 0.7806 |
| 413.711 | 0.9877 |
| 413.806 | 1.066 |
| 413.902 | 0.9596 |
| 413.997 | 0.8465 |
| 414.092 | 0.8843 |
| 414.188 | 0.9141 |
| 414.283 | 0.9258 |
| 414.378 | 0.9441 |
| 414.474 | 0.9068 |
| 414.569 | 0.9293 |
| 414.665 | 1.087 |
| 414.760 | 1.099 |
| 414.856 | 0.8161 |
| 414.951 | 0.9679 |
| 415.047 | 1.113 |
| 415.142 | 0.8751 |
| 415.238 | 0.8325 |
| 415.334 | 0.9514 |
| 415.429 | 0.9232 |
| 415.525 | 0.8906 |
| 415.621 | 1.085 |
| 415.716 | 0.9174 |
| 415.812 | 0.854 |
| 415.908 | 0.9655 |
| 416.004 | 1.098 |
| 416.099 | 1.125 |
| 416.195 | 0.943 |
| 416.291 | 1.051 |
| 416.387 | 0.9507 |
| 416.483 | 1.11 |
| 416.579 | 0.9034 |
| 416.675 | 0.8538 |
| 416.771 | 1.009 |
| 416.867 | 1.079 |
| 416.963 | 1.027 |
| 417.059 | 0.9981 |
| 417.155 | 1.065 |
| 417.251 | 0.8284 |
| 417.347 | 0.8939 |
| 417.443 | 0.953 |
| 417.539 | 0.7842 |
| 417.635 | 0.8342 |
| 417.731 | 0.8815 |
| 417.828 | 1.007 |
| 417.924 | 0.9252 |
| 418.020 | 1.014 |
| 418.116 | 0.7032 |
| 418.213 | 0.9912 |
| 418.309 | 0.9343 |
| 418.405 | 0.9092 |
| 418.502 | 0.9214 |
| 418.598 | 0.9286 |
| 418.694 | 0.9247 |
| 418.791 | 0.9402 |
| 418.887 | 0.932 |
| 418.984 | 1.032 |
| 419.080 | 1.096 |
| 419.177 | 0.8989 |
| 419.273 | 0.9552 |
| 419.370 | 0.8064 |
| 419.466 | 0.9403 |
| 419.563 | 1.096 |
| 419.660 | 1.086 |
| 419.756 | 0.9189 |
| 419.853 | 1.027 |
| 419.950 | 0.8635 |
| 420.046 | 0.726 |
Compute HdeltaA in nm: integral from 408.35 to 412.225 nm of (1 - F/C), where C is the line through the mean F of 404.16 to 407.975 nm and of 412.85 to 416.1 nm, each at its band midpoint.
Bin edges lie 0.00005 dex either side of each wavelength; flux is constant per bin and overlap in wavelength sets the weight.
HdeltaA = 0.17 nm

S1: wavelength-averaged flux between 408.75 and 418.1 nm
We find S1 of 0.932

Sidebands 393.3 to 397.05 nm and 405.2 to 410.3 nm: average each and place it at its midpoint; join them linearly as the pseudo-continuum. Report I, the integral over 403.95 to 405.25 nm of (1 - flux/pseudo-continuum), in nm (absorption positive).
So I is -0.12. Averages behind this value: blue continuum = 0.87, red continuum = 0.938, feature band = 1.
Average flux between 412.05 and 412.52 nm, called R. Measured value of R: 0.897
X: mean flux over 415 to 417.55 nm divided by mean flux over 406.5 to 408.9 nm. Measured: 1.04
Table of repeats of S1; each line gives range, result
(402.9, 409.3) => 0.961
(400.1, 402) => 0.997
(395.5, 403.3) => 0.91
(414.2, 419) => 0.952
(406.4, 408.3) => 0.943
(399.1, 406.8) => 0.987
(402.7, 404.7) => 0.99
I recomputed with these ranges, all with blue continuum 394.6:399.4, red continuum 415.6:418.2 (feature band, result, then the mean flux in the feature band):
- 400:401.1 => -0.15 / 0.986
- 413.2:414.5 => 0.04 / 0.911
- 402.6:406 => -0.37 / 0.986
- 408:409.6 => 0.05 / 0.885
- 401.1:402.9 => -0.24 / 0.992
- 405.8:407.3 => -0.07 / 0.942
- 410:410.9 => -0.05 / 0.97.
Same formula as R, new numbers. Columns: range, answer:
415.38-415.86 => 0.935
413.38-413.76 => 0.903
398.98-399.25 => 0.956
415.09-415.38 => 0.889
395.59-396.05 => 0.819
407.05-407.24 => 0.95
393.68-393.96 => 0.847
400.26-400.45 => 0.984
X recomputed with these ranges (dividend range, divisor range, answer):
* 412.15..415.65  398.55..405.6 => 0.94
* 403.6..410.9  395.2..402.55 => 1.04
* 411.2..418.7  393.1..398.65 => 1.12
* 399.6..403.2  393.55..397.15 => 1.12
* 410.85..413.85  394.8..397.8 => 1.13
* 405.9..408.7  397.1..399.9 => 1.08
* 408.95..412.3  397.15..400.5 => 1.02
